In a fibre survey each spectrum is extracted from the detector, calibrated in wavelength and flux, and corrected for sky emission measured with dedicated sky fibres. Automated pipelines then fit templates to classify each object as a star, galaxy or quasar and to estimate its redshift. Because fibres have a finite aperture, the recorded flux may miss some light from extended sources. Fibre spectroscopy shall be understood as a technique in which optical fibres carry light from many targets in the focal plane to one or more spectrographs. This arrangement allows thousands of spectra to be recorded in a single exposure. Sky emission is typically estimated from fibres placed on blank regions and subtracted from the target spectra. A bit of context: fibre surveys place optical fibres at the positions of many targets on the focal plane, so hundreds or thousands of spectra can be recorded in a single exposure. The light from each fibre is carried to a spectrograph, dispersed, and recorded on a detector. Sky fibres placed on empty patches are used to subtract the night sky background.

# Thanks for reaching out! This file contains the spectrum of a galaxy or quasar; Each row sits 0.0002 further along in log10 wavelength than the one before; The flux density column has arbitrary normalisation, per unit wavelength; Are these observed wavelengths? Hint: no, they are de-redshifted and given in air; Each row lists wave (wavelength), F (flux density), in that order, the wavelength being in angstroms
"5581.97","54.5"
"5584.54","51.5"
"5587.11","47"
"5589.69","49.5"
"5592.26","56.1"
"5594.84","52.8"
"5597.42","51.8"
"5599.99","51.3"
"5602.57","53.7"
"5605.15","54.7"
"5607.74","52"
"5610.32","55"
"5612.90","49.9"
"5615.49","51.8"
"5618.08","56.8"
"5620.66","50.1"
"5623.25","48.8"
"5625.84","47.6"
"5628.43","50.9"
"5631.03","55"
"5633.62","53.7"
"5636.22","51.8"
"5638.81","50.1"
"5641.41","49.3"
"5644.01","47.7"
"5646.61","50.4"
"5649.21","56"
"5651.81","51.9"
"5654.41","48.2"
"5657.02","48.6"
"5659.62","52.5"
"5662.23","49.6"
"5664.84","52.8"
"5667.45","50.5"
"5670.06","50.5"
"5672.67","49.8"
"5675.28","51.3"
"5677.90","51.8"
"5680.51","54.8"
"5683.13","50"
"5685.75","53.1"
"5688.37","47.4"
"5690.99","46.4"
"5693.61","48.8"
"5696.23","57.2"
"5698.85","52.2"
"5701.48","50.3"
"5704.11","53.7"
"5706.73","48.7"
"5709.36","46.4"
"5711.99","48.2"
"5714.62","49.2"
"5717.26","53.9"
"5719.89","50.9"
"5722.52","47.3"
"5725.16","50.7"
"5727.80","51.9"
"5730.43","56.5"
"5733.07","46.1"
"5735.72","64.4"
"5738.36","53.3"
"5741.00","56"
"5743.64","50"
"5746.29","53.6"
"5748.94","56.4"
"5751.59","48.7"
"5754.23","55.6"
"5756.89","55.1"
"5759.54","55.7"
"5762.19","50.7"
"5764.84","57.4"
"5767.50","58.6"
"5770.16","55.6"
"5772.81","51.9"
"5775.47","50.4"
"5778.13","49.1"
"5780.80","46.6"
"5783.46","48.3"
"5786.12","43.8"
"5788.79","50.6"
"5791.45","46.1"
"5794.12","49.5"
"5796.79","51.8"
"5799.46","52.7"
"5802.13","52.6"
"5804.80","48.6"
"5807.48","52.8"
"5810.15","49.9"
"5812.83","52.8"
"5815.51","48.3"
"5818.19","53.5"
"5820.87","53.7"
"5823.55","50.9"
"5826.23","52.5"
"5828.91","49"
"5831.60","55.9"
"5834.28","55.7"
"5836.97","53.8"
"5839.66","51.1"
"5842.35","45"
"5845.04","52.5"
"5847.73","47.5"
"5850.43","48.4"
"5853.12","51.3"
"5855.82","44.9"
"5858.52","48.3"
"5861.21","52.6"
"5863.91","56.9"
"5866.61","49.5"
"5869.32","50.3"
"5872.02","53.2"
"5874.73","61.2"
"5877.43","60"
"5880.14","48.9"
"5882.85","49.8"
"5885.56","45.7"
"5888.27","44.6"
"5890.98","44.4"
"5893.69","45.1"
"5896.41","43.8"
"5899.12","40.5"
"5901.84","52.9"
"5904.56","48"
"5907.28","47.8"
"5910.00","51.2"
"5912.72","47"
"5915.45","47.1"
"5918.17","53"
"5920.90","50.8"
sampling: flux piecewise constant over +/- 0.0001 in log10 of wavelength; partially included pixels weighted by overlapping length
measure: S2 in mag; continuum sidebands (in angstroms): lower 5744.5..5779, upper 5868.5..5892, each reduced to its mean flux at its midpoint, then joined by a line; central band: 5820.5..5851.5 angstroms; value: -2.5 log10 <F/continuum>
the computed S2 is 0.02 mag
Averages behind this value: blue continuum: 53.8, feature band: 51.3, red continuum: 51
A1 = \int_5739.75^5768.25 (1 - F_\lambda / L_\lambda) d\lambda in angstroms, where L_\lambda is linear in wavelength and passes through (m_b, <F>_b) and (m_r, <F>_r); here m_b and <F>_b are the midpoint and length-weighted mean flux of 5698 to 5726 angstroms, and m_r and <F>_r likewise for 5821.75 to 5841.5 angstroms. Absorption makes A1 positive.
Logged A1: -1.8 angstroms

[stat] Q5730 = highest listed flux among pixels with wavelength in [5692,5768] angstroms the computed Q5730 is 64.4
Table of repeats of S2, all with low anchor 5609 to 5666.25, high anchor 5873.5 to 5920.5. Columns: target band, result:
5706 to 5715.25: 0.057 mag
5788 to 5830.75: -0.028 mag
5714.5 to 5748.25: -0.050 mag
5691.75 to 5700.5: -0.032 mag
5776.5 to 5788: 0.062 mag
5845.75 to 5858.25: 0.023 mag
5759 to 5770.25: -0.113 mag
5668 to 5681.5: -0.012 mag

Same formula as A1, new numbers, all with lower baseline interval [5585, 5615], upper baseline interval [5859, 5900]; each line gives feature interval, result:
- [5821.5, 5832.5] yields -0.4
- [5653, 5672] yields 0.5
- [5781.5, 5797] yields 0.8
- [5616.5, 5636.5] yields 0.0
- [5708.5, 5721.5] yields 0.4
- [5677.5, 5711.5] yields 0.4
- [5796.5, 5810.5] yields -0.3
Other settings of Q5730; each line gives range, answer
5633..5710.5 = 57.2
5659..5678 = 52.8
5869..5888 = 61.2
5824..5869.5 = 56.9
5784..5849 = 55.9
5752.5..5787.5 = 58.6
